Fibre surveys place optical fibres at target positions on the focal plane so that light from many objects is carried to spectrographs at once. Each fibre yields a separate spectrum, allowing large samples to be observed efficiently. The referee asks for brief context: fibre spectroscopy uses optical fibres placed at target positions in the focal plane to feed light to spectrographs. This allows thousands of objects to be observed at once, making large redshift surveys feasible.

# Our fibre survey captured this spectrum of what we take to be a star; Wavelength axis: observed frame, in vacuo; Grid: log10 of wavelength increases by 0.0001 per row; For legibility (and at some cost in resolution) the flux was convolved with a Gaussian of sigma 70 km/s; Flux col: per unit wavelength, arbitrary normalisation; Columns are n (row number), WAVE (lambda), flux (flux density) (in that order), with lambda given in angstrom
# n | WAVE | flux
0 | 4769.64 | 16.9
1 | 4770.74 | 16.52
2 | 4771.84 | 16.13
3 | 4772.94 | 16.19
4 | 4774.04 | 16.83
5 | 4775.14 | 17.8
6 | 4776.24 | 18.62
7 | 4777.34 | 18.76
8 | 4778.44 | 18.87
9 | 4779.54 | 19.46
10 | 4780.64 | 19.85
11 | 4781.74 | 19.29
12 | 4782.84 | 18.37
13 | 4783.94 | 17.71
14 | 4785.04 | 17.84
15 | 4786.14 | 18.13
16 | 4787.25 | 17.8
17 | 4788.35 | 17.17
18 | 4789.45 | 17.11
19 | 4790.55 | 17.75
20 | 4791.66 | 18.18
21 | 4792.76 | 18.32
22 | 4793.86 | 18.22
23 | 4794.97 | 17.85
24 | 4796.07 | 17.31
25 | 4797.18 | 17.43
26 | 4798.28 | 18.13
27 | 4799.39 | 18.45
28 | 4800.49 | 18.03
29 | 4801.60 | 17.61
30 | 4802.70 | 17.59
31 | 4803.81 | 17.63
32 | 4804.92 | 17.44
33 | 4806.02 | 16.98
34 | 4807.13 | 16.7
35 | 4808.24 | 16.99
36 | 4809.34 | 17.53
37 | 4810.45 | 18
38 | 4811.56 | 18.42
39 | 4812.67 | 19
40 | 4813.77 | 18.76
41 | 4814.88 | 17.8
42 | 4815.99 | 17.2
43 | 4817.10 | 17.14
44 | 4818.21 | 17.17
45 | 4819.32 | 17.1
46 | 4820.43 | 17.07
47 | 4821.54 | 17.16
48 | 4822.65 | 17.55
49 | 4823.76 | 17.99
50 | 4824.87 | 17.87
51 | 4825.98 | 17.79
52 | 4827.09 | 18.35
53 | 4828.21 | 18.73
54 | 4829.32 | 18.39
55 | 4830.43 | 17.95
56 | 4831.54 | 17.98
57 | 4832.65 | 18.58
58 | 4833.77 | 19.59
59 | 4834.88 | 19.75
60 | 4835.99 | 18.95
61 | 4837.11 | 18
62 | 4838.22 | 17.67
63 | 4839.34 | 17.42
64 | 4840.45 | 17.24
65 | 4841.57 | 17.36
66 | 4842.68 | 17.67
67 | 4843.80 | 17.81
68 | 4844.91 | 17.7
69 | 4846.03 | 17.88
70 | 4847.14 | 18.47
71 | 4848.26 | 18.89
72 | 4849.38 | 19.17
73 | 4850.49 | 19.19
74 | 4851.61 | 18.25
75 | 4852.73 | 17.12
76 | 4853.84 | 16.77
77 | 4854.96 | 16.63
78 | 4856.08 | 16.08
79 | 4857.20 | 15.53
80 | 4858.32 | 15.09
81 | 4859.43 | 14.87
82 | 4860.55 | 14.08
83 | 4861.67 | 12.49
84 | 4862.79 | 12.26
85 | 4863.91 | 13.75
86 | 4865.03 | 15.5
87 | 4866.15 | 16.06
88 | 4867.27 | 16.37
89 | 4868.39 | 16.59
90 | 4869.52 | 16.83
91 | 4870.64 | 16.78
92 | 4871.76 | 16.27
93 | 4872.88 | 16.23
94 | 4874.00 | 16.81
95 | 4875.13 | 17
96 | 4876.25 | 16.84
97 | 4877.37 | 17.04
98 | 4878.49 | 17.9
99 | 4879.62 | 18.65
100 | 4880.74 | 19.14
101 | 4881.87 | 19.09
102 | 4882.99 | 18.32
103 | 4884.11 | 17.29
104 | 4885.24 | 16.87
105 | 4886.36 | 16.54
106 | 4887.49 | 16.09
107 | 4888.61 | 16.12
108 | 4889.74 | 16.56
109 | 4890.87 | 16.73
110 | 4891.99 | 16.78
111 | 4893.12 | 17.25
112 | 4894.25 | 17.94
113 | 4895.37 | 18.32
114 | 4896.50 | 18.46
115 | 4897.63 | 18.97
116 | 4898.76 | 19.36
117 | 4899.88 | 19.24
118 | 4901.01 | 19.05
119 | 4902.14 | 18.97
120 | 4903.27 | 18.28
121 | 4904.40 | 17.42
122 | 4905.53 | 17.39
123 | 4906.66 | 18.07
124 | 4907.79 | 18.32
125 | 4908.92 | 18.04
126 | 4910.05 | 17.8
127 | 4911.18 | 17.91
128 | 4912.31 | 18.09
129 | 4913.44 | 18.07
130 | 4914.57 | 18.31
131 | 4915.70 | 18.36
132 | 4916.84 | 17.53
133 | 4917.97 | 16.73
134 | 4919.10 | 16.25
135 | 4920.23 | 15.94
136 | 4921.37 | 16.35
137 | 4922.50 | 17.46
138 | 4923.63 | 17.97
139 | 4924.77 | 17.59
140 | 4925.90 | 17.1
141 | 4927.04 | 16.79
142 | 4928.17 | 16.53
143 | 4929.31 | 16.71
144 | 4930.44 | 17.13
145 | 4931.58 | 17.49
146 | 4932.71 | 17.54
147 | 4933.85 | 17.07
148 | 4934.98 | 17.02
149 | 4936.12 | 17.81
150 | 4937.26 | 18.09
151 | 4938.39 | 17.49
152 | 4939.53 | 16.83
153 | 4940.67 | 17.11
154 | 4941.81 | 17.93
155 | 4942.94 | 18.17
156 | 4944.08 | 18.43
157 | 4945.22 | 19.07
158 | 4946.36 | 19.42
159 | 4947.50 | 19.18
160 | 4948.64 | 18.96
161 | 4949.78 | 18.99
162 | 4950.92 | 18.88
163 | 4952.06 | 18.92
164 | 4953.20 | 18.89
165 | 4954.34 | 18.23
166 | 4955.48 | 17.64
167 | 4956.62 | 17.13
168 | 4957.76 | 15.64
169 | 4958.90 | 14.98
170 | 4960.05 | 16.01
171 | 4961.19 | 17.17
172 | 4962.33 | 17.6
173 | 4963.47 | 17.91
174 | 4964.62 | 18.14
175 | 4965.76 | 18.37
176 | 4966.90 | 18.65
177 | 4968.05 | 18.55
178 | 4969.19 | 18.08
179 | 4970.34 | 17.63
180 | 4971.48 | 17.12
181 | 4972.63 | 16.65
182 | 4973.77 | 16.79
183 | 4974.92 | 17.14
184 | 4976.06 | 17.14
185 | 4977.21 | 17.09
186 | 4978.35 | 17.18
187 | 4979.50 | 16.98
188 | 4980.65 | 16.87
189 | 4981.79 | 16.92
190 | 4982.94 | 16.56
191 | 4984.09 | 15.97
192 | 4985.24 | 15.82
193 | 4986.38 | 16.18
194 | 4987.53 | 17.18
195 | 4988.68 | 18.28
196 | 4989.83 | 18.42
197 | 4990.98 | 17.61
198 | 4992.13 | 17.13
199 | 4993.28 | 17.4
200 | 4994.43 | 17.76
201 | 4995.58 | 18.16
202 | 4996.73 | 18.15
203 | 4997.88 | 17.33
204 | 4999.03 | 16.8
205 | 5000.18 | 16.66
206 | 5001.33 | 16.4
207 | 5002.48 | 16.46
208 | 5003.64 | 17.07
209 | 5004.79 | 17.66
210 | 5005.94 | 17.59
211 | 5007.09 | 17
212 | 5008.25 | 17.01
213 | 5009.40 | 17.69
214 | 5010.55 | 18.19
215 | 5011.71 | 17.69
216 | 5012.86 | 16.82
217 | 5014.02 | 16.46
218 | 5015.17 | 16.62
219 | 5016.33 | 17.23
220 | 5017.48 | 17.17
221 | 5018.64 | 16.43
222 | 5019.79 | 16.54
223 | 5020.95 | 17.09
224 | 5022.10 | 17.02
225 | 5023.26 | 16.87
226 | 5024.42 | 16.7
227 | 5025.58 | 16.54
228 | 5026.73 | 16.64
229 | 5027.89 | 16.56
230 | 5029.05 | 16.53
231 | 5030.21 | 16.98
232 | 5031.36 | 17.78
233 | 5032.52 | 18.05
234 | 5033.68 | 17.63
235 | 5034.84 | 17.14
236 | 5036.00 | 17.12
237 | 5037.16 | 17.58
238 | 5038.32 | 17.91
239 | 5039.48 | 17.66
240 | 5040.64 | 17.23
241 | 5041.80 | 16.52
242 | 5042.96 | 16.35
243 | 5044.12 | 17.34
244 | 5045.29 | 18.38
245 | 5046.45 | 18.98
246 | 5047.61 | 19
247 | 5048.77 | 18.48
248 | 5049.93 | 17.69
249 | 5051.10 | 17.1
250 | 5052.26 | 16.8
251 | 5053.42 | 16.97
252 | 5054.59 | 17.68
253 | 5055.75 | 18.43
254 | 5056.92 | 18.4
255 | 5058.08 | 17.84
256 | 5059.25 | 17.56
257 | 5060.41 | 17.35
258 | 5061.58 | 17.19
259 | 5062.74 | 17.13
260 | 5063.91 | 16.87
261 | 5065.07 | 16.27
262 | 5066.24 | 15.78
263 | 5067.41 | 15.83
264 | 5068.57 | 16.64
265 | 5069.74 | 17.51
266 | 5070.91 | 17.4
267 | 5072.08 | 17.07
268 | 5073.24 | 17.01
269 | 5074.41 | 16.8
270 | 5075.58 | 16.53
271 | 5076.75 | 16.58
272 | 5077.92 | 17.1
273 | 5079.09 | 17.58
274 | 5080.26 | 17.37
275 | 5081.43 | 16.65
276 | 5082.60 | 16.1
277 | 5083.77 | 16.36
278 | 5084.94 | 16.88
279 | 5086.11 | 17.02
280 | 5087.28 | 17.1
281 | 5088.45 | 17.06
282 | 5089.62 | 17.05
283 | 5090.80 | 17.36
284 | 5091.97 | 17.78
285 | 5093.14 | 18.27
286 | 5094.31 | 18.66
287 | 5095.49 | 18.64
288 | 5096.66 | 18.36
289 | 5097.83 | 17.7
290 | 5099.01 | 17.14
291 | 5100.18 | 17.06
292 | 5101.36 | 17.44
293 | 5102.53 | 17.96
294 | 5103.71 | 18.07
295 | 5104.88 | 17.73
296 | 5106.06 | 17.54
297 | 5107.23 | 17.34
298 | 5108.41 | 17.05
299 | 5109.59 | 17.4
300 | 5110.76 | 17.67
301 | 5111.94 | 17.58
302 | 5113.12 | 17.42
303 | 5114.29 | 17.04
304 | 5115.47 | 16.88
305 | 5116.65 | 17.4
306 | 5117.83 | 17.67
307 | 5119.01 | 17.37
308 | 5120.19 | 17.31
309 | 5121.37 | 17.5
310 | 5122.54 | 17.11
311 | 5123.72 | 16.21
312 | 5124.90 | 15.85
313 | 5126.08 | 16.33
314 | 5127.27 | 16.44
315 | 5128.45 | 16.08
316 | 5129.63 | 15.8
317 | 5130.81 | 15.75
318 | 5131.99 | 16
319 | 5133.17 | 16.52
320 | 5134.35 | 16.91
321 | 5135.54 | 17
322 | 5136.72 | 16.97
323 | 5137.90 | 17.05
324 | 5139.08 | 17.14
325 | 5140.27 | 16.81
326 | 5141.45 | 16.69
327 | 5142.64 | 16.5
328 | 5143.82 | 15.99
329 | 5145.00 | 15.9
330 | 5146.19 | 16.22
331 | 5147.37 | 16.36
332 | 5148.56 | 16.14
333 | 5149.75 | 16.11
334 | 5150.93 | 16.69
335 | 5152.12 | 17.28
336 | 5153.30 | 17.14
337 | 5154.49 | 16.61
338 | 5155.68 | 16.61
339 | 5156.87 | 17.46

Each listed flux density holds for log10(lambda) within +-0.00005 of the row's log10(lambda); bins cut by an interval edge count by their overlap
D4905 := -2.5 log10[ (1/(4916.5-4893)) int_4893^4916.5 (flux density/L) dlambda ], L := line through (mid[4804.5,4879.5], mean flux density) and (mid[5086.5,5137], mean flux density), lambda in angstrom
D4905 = -0.06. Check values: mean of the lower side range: 17.2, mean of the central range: 18.3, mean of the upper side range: 17.2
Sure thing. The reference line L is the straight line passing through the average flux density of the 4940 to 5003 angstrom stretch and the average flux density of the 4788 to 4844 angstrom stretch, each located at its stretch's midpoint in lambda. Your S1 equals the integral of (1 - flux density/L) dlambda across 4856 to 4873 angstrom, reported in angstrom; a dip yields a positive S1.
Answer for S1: 2.4 angstrom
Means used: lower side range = 17.8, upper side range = 17.5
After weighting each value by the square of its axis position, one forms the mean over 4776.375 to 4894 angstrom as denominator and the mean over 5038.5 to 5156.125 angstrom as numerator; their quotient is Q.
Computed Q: 1.1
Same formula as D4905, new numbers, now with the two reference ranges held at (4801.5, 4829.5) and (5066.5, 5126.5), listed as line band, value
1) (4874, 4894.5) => 0.016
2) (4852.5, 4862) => 0.144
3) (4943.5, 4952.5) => -0.090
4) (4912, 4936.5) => 0.016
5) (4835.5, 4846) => -0.006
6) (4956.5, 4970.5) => 0.004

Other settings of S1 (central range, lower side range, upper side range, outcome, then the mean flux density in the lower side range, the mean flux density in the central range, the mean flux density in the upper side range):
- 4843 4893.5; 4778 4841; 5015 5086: 2.9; 18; 16.8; 17.2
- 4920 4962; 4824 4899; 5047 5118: -0.7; 17.2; 17.6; 17.3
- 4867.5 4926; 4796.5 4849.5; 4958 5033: 0.1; 17.9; 17.6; 17.1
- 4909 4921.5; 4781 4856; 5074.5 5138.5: 0.1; 17.9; 17.5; 17.1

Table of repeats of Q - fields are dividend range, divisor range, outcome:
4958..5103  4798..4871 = 1.08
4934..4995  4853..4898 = 1.10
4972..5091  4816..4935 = 1.05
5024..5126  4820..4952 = 1.07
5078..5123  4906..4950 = 1.06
